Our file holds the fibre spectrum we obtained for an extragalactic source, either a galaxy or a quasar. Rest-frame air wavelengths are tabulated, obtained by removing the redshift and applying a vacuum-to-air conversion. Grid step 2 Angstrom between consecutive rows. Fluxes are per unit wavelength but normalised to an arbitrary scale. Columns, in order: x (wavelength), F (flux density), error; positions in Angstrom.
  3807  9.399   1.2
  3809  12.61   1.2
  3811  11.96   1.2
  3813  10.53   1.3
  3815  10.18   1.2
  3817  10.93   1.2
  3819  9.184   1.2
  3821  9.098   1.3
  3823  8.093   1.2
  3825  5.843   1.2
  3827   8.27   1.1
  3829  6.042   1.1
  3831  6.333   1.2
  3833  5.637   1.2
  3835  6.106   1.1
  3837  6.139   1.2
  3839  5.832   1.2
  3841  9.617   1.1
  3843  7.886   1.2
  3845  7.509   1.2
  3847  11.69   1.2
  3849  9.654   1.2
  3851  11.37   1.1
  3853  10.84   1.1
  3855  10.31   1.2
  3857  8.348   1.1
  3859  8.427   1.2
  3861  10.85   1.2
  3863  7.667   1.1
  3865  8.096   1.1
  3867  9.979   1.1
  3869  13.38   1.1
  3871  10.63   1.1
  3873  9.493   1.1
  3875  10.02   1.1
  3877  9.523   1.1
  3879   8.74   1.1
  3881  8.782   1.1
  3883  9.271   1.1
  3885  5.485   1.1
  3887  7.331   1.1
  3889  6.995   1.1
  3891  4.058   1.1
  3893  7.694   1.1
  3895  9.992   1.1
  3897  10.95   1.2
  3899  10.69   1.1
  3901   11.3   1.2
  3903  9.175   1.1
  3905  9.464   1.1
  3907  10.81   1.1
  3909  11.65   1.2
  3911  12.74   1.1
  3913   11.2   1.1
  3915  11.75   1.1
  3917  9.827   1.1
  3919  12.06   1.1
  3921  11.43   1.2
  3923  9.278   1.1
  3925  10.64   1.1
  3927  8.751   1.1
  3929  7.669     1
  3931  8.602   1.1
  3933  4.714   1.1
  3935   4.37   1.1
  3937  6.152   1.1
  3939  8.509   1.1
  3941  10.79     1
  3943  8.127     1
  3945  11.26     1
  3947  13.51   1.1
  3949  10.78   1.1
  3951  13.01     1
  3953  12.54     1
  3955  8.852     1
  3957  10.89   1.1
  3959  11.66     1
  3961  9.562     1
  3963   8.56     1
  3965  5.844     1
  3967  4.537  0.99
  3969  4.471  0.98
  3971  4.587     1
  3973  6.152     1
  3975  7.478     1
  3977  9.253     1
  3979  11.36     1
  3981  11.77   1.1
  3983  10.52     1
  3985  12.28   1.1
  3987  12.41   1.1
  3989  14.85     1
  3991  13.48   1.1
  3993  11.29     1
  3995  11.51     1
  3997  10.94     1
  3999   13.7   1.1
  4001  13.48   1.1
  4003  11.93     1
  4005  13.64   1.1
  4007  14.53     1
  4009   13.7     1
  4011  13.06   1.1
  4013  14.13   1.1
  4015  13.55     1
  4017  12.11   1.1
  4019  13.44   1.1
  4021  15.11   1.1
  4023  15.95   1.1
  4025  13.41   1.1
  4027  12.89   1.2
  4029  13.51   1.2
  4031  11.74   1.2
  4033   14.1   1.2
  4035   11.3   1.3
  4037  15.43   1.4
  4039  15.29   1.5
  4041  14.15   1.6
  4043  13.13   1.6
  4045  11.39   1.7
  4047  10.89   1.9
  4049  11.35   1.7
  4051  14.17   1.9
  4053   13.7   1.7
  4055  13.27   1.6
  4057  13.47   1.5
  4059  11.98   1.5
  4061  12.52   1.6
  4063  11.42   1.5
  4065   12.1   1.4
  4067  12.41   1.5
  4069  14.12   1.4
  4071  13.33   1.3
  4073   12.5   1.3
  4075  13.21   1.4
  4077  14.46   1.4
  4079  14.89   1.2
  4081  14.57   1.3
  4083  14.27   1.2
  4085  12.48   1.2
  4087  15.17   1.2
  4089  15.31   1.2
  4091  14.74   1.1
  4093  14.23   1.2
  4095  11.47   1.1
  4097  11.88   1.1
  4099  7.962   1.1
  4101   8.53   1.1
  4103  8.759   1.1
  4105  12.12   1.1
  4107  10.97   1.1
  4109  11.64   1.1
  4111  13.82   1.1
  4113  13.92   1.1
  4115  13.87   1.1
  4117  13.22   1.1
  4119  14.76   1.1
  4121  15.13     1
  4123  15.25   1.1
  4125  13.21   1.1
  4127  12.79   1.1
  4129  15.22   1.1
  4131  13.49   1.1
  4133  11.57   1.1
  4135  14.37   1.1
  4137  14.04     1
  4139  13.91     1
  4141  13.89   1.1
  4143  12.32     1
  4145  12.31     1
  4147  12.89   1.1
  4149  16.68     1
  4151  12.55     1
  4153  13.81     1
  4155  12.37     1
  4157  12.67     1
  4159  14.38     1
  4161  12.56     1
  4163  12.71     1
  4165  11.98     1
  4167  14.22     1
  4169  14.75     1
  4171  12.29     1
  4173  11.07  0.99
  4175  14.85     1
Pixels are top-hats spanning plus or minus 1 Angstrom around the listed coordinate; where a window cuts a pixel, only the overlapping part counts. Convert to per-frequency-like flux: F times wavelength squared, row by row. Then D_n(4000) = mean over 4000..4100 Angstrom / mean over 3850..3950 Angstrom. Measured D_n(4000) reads 1.5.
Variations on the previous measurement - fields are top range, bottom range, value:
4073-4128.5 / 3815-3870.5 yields 1.71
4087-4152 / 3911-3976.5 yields 1.58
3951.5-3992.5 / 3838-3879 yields 1.07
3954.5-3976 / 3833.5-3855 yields 0.92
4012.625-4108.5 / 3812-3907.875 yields 1.62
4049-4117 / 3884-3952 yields 1.47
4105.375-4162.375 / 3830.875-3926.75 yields 1.64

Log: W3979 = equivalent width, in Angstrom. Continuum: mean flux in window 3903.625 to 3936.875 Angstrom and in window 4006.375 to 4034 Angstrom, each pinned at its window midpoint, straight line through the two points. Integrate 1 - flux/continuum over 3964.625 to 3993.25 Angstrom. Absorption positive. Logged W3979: 6.4 Angstrom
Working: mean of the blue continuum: 9.59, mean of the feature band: 9.38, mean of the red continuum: 13.6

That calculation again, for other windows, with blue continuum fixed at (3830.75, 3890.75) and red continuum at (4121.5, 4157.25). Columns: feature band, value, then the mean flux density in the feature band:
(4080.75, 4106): 0.75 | 12.4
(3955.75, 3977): 6.14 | 7.48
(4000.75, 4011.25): -2.03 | 13.4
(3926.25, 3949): 3.52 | 8.51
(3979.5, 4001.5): -2.75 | 12.3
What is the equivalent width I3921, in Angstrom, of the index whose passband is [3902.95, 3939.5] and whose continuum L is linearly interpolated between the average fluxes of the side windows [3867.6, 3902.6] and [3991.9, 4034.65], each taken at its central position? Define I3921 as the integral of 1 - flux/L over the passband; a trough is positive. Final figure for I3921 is 2.7 Angstrom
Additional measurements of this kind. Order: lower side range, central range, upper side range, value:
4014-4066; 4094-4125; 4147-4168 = 2.39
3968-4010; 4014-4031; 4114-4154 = -2.76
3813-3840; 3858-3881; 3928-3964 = -3.89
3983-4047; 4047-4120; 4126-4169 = 2.61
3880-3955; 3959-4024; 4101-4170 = -2.46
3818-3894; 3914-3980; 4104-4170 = 6.68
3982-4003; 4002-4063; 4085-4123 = -3.62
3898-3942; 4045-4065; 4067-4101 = 0.23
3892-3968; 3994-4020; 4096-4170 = -4.97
